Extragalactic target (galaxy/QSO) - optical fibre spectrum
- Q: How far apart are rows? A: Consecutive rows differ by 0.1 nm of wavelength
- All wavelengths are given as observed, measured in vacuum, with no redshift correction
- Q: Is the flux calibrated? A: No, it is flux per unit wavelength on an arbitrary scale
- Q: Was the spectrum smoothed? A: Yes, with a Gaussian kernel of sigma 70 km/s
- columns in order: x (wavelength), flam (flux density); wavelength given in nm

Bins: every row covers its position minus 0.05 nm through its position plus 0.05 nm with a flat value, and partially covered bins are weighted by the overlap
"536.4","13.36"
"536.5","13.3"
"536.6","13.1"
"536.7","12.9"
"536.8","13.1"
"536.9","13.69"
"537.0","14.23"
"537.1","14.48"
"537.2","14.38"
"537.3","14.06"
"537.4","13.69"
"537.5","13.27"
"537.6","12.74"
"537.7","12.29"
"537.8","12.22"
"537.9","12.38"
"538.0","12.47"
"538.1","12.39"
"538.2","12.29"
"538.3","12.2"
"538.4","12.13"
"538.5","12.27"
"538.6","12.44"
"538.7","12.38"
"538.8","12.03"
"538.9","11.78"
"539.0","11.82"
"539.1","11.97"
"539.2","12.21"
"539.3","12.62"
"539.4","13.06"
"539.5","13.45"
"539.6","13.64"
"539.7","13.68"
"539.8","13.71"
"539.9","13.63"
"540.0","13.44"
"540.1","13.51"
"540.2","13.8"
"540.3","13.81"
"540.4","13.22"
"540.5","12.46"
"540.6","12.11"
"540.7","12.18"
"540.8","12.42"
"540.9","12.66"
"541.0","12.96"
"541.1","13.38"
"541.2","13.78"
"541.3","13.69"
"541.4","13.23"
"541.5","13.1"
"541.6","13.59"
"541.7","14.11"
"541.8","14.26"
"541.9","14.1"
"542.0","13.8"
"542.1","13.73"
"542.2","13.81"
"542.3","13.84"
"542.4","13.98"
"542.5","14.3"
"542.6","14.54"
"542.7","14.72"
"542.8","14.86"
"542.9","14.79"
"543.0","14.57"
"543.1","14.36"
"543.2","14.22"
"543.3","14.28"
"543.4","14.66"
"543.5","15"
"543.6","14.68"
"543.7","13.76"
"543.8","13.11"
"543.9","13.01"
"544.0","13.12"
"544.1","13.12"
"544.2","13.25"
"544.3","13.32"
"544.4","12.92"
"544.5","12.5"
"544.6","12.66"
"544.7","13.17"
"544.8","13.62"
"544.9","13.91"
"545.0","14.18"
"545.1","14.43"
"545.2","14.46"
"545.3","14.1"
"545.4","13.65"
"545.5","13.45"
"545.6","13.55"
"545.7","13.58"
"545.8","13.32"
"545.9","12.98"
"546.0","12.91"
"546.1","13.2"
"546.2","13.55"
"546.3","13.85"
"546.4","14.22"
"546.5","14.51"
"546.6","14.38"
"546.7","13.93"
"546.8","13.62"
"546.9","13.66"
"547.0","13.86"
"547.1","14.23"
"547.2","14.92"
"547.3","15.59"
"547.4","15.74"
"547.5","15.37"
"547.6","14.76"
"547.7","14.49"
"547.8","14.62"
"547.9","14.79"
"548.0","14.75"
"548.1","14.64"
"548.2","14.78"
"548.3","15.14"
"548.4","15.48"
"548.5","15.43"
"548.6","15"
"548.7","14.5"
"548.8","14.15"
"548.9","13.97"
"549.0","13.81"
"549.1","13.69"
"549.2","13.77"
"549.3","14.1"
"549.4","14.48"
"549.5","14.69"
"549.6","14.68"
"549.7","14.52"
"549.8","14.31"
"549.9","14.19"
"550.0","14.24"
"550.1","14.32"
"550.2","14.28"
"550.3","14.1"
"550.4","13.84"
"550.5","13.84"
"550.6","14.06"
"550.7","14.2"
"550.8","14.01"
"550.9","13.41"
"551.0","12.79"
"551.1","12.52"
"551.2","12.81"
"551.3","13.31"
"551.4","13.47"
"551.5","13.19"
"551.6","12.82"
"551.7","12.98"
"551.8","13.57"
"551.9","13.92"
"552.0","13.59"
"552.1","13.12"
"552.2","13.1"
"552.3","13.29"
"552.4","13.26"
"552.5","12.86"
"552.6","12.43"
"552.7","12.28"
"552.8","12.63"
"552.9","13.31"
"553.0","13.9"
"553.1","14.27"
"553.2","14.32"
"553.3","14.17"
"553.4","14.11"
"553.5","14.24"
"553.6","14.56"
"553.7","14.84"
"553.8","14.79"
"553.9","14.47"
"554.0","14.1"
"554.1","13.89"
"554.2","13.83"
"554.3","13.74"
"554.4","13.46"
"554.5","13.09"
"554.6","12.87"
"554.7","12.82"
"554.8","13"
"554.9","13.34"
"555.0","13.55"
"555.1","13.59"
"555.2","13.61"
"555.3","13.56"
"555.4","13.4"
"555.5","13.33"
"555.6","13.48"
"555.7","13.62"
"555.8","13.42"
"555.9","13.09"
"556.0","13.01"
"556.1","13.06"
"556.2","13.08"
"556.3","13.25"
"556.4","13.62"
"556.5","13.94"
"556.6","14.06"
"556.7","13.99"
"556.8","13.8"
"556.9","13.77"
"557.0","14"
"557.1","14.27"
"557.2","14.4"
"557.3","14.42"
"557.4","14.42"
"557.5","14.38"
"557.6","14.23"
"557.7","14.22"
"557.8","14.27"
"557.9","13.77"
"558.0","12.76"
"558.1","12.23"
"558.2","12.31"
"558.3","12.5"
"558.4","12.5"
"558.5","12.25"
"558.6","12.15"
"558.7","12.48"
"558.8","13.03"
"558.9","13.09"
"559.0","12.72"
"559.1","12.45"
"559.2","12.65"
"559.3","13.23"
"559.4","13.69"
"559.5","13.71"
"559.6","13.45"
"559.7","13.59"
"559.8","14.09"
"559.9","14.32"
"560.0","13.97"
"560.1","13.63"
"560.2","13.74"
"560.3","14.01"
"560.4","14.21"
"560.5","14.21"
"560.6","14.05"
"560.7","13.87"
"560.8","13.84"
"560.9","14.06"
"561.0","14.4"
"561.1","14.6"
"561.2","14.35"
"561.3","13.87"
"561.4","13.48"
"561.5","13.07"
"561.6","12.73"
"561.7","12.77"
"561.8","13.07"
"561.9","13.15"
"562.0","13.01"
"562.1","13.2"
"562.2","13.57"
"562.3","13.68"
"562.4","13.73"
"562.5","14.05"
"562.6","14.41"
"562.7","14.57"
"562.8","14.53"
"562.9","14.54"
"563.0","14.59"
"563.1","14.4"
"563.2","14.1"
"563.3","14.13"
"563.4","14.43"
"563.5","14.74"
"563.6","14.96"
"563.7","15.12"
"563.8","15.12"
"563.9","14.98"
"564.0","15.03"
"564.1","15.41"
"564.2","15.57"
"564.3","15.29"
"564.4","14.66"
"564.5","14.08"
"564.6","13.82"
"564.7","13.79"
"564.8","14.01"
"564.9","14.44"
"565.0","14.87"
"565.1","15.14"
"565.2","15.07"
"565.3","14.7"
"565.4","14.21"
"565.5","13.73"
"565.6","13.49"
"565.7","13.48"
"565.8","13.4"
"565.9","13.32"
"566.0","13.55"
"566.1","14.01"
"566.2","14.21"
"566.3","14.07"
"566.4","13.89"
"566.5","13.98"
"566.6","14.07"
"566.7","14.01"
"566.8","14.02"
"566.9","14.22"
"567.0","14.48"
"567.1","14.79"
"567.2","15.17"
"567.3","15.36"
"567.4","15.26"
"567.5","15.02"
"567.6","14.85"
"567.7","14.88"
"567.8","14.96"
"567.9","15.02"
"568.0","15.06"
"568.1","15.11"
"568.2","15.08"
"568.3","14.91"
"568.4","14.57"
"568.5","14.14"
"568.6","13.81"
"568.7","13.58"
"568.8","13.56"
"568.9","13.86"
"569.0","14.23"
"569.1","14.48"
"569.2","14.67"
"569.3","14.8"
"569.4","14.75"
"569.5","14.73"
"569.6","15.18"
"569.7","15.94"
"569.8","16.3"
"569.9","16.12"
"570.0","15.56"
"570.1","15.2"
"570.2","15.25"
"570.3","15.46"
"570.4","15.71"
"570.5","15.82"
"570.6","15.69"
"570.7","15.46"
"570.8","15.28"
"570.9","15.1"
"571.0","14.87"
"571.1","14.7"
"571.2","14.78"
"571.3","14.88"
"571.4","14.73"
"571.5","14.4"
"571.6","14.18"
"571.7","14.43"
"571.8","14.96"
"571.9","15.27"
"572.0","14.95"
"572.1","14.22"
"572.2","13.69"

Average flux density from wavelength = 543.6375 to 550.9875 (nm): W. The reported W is 14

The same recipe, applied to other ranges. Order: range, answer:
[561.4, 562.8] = 13.5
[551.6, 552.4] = 13.3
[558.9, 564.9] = 14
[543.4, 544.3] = 13.7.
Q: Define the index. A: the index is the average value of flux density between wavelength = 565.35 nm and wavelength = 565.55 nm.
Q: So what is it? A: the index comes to 14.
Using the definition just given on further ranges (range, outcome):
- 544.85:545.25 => 14.2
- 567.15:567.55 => 15.2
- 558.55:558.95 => 12.7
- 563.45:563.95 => 15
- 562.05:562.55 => 13.6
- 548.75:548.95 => 14.1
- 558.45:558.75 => 12.3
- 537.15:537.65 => 13.6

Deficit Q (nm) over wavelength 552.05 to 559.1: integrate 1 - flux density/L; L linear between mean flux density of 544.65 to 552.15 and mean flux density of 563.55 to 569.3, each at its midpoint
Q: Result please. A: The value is 0.36 nm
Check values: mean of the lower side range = 14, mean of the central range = 13.5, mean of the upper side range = 14.5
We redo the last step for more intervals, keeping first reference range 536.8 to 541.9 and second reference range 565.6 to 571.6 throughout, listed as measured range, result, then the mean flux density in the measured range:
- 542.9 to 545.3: -0.09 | 13.8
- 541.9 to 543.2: -0.10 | 14.3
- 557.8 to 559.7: 0.17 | 12.9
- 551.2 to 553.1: 0.08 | 13.2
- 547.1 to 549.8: -0.22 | 14.7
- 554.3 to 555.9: 0.07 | 13.3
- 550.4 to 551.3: 0.01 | 13.5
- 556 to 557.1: 0.03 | 13.7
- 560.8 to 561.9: 0.05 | 13.6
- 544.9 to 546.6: -0.05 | 13.8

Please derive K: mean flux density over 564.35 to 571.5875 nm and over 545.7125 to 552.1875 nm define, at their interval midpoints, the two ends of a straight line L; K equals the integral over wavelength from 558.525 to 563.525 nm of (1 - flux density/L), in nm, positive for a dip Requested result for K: 0.25 nm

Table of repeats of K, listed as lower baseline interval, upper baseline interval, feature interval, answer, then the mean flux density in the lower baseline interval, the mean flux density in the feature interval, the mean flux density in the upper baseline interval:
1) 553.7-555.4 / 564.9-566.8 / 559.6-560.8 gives -0.01 nm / 13.6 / 13.9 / 14.1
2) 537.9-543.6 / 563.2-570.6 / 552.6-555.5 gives 0.07 nm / 13.4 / 13.7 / 14.6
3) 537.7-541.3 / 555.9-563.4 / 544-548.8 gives -0.37 nm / 12.8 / 14.1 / 13.6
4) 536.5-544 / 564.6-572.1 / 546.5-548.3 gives -0.12 nm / 13.4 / 14.6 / 14.7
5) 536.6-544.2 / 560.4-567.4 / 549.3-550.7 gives -0.06 nm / 13.4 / 14.3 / 14.2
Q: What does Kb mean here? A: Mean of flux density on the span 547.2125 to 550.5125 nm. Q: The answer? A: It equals 14.6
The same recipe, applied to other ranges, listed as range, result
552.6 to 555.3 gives 13.7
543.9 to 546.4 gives 13.5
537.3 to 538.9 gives 12.5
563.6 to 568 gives 14.5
